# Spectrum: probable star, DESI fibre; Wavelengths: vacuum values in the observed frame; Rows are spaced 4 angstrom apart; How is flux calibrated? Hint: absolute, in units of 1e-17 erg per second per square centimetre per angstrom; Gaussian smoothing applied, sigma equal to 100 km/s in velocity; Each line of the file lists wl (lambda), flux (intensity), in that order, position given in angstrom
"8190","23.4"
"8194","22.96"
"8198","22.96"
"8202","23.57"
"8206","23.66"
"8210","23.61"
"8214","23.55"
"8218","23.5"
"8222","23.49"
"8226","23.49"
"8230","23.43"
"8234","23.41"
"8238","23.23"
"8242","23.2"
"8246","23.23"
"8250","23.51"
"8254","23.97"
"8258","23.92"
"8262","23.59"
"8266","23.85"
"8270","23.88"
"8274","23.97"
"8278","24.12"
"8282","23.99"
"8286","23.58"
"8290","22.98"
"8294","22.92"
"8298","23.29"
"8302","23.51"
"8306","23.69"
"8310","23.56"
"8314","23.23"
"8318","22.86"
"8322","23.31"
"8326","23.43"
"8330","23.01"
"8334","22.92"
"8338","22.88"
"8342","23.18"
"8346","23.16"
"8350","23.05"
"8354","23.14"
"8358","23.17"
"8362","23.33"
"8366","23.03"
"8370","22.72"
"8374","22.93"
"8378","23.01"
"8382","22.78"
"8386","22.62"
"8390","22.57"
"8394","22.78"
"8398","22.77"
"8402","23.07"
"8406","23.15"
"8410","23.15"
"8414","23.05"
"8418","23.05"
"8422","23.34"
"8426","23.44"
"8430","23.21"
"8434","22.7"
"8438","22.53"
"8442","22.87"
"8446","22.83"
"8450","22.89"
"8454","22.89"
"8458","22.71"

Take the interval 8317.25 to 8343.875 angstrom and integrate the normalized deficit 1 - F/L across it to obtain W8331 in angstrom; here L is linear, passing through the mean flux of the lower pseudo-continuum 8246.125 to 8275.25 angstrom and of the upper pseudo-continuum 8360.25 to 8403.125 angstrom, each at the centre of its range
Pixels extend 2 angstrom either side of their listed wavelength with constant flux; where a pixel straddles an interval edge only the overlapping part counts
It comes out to 0.2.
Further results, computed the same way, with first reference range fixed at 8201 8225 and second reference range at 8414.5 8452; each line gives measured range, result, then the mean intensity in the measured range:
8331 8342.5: 0.1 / 23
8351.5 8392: 0.4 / 22.9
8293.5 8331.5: 0.0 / 23.3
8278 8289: -0.2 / 23.8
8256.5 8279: -0.4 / 23.9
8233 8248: 0.1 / 23.3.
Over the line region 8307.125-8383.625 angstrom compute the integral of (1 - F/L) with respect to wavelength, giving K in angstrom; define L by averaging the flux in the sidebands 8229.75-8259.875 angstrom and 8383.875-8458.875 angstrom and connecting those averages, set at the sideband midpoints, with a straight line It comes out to 0.2 angstrom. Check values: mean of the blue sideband 23.5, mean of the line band 23.1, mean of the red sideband 22.9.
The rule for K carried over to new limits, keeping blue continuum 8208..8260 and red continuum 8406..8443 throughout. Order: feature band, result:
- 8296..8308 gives -0.1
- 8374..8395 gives 0.3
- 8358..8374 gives 0.1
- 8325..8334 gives 0.1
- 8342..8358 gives 0.1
